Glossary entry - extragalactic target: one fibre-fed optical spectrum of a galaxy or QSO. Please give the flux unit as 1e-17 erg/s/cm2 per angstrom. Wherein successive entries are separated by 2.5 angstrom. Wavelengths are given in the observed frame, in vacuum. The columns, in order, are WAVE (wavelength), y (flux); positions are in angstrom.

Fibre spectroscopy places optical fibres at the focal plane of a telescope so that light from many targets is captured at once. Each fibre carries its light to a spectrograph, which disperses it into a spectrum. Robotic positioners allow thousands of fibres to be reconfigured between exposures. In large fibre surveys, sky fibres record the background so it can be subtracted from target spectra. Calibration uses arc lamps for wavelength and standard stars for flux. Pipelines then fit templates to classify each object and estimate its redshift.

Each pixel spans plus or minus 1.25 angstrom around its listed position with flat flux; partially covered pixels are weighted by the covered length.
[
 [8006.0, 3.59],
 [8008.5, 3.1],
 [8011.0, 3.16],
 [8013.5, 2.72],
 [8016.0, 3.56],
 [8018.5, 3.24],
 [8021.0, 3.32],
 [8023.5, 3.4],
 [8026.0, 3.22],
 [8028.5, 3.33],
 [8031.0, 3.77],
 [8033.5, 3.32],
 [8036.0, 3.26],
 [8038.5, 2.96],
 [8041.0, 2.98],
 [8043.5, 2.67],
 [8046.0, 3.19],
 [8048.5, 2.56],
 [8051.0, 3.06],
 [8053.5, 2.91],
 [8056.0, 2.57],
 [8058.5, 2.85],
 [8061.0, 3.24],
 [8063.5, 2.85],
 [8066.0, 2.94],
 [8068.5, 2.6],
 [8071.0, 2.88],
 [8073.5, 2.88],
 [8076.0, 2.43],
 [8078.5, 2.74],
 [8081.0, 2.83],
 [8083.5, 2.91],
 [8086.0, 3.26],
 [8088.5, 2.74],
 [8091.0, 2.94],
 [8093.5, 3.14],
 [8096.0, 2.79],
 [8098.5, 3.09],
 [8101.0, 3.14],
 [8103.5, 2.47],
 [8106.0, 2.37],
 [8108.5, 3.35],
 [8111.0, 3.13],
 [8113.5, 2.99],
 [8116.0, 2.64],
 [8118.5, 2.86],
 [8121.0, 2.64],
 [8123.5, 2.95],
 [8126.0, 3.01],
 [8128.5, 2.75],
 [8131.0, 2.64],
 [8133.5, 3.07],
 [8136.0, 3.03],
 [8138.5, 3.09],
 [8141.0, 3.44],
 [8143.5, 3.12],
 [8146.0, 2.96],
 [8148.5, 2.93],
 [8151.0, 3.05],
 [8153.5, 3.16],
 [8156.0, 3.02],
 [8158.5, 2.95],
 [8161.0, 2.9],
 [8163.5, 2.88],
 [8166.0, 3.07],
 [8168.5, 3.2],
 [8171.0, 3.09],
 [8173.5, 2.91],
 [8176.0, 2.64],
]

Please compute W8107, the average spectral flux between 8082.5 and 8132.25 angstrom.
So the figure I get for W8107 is 2.89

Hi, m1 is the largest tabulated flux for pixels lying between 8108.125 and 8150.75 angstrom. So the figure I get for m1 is 3.44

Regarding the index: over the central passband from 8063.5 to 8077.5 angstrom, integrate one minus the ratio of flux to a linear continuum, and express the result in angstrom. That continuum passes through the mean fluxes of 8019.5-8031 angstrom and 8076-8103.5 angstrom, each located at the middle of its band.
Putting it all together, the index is 1.3 angstrom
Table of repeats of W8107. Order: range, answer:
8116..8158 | 2.97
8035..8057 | 2.91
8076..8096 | 2.9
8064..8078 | 2.75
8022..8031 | 3.38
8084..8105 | 2.94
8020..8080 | 3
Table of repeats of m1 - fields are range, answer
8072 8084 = 2.91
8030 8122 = 3.77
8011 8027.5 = 3.56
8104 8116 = 3.35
